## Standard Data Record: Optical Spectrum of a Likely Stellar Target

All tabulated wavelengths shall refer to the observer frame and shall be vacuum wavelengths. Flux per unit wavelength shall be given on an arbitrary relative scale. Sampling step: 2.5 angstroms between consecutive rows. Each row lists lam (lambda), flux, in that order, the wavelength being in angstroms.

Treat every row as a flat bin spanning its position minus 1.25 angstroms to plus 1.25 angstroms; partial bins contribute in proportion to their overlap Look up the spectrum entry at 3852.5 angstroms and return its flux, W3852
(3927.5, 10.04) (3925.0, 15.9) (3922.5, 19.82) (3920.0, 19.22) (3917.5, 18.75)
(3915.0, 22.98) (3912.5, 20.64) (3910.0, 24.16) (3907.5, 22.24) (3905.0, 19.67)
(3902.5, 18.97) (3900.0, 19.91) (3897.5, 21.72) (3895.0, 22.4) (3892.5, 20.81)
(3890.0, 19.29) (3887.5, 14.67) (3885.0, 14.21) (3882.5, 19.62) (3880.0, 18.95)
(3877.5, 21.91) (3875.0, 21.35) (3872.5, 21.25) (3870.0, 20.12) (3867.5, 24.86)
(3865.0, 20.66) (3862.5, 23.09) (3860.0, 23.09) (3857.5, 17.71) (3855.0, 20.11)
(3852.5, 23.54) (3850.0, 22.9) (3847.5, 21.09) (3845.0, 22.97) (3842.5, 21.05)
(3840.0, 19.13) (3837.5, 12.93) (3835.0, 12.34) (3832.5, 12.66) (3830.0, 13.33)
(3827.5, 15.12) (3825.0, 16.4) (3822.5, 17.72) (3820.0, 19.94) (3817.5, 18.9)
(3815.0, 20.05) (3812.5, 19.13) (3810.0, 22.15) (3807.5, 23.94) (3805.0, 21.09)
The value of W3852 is 23.54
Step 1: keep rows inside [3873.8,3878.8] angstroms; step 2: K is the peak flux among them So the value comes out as 21.91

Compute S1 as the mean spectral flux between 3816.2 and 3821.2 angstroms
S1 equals 19.4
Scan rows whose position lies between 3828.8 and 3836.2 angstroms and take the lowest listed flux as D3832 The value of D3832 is 12.34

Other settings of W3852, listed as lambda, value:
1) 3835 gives 12.34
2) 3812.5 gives 19.13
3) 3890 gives 19.29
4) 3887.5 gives 14.67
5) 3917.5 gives 18.75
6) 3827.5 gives 15.12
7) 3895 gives 22.4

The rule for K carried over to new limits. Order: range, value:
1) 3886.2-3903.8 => 22.4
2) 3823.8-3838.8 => 16.4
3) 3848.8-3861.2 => 23.54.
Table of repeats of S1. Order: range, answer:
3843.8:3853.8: 22.6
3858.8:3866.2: 22.3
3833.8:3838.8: 12.7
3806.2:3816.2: 21.3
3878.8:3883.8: 19.2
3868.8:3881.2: 20.7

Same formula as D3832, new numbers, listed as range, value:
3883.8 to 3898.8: 14.21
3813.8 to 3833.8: 12.66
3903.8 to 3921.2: 18.75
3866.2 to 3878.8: 20.12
